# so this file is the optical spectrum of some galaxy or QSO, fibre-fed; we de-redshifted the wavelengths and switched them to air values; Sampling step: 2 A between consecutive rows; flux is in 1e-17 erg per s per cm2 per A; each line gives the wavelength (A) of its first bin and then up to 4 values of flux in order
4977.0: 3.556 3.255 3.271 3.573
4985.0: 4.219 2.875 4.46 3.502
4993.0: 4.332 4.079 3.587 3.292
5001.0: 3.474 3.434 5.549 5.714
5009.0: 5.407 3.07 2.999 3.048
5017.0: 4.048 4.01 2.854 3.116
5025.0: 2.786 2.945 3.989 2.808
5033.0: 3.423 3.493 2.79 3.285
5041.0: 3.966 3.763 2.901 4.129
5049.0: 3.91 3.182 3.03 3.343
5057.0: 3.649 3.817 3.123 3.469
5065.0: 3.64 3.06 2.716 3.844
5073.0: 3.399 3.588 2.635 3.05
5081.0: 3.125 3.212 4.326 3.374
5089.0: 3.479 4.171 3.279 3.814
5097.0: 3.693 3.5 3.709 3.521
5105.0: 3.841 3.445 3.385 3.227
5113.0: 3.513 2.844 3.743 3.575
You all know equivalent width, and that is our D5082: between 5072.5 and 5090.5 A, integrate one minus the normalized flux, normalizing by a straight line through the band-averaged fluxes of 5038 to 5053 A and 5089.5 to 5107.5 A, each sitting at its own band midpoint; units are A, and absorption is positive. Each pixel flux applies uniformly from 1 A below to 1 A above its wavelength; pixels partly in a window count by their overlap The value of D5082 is 1.3 A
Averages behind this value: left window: 3.55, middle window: 3.38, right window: 3.66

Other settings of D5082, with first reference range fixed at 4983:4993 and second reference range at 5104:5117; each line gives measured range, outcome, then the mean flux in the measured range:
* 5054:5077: 1.1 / 3.39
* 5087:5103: -0.8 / 3.64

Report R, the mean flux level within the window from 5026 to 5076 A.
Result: 3.41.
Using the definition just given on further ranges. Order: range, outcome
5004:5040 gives 3.63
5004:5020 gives 4.23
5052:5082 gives 3.3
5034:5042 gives 3.38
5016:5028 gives 3.29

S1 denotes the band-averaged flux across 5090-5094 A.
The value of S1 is 3.73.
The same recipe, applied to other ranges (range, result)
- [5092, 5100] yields 3.57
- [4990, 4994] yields 3.92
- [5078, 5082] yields 3.09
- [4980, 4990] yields 3.68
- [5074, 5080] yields 3.09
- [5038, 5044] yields 3.67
